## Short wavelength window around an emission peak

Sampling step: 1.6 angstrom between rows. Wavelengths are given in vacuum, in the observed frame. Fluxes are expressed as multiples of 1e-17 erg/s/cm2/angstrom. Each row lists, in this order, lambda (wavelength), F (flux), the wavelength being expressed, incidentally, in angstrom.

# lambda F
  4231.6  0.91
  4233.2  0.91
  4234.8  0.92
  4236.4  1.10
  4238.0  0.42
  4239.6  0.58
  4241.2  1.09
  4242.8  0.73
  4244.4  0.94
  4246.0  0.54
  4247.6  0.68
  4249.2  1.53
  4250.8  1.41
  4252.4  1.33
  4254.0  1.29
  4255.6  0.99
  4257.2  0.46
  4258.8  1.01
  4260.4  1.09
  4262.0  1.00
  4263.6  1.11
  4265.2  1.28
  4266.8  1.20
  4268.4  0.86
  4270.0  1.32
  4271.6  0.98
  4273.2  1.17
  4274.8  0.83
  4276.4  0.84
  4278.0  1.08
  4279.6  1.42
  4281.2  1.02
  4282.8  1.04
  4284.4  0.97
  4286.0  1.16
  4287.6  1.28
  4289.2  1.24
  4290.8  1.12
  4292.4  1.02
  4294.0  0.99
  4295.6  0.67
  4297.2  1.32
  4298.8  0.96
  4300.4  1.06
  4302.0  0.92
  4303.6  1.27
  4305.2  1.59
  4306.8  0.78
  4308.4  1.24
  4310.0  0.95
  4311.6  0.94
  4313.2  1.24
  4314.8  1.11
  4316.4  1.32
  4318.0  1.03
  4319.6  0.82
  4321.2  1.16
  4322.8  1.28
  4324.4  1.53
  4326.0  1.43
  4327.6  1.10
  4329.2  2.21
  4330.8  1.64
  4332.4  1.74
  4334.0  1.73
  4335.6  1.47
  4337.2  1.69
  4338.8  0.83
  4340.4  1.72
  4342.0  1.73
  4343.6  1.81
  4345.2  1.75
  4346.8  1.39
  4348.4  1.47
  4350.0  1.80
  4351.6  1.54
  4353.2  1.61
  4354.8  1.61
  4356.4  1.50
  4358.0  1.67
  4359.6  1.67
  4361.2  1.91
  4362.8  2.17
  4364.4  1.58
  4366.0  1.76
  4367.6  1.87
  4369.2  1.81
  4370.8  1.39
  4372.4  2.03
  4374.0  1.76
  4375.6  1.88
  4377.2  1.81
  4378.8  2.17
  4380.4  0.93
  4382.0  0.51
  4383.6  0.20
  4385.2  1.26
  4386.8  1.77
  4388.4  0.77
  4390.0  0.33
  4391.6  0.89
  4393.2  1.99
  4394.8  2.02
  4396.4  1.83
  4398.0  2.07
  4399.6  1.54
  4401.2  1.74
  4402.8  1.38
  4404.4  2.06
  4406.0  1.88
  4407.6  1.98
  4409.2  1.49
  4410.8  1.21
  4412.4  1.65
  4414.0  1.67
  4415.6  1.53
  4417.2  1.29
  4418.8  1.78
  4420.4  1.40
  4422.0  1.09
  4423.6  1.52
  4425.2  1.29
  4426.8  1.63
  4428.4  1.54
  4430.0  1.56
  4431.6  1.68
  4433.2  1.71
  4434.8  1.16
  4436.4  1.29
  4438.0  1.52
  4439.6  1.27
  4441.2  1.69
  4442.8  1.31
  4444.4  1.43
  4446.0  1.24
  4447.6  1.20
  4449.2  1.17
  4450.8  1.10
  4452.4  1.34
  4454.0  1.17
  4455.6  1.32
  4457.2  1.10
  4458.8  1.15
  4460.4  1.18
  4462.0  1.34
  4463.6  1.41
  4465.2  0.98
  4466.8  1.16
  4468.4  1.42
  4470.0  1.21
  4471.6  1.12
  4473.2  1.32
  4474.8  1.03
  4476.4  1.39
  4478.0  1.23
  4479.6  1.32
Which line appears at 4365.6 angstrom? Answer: C IV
